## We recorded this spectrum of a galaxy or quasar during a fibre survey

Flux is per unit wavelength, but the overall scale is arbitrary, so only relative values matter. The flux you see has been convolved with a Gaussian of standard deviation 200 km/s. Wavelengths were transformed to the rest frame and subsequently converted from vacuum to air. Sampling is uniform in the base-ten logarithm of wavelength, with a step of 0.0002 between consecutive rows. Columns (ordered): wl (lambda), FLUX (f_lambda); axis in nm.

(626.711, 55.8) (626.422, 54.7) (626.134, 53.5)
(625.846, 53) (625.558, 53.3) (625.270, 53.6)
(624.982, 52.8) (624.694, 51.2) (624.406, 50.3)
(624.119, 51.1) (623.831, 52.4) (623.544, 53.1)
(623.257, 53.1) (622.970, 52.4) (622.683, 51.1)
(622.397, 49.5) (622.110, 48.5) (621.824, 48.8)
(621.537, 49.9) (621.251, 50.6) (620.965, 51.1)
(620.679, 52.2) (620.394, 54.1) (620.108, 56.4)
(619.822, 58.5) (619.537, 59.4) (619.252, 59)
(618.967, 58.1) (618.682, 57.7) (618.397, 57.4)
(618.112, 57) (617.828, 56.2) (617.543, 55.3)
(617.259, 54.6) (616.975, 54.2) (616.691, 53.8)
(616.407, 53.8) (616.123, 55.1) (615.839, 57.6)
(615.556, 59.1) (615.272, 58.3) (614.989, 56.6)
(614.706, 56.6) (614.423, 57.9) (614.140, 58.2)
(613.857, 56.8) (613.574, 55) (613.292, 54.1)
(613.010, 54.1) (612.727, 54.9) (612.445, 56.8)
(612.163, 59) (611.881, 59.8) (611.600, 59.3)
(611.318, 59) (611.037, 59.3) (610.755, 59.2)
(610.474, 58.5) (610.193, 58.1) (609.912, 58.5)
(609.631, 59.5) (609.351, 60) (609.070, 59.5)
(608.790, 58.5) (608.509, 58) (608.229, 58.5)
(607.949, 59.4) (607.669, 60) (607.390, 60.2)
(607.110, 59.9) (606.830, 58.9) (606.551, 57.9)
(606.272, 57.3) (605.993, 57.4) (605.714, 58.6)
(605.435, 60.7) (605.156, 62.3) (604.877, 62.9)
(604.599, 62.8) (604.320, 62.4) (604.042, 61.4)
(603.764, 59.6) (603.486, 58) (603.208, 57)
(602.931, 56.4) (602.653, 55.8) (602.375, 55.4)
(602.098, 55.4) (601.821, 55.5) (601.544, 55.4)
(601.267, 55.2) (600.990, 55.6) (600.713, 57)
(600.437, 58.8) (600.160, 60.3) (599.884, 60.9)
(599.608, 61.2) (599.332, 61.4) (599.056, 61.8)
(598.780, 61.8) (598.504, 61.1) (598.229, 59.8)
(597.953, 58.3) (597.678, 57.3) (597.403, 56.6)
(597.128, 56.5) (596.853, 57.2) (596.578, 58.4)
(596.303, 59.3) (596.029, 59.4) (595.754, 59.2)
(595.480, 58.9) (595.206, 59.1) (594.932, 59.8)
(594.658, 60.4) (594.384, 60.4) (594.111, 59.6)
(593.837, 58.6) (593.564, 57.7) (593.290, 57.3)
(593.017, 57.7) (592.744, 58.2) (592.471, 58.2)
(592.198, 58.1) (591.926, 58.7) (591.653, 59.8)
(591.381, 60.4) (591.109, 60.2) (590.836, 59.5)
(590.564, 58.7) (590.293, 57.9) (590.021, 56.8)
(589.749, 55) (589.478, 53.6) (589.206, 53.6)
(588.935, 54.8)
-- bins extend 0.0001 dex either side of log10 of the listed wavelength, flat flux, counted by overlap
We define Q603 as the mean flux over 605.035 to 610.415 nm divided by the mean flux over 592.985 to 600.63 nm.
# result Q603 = 1.0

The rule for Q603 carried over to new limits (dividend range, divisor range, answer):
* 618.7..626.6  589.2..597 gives 0.91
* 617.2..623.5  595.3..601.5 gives 0.92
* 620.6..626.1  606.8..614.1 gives 0.88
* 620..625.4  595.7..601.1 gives 0.87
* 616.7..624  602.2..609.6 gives 0.91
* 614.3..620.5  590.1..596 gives 0.96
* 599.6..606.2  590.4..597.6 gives 1.00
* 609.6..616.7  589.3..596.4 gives 0.98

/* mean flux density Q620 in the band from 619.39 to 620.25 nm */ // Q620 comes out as 58.1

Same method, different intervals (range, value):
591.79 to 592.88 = 58.3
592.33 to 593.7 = 57.8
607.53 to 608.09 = 59.7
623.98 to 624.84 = 50.9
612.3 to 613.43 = 55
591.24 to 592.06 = 59.7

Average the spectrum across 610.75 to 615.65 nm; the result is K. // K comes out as 57.4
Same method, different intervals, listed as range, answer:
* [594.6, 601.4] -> 59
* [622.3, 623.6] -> 51.9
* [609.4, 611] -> 58.9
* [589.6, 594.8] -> 58.6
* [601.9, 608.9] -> 59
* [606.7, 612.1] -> 59.2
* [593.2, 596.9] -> 59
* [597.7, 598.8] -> 59.8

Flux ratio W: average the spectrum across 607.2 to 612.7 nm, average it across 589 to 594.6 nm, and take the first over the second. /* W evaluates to 1.02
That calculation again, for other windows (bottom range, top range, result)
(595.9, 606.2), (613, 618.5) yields 0.95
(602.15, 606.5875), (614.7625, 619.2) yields 0.95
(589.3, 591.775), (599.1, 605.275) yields 1.01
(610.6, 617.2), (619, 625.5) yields 0.93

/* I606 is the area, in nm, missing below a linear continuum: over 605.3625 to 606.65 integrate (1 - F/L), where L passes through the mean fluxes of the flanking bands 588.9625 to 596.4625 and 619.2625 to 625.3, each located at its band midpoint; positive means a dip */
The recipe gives -0.059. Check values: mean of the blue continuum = 58.3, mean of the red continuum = 52.5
